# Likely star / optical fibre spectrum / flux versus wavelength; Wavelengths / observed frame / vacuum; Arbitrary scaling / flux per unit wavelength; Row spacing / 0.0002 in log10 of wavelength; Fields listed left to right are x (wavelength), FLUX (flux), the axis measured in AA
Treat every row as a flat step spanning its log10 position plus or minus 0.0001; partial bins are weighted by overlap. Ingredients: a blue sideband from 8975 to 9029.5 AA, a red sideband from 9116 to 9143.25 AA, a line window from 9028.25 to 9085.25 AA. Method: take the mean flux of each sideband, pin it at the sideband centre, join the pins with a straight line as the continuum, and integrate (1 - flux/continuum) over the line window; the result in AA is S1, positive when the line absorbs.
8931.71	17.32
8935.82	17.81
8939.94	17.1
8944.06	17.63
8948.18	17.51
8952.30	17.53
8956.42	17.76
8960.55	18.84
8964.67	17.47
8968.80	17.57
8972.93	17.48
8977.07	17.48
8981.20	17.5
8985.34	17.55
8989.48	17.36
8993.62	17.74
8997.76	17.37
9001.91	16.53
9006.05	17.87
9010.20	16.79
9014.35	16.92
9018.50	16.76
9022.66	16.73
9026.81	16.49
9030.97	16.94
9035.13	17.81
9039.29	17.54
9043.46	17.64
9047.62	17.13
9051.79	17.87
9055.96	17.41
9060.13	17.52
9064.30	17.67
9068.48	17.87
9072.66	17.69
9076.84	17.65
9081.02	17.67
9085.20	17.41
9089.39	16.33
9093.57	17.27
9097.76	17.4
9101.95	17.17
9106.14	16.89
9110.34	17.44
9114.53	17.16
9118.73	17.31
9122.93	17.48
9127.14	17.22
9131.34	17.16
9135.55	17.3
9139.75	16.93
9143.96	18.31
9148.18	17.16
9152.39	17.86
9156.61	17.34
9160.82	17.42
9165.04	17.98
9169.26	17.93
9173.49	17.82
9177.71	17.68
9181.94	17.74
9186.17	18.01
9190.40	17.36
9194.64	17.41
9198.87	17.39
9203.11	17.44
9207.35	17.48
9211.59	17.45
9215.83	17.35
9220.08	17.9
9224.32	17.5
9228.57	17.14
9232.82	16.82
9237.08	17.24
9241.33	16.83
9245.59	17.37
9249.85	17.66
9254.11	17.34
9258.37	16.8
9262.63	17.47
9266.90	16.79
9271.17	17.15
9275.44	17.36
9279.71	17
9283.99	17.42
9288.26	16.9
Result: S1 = -1.1 AA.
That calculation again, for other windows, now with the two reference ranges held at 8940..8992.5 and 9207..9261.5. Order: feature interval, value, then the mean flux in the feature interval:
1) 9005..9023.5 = 0.6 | 17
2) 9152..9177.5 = -0.5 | 17.7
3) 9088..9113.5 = 0.5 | 17.1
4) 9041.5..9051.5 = 0.0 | 17.5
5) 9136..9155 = -0.1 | 17.5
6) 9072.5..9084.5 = -0.1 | 17.6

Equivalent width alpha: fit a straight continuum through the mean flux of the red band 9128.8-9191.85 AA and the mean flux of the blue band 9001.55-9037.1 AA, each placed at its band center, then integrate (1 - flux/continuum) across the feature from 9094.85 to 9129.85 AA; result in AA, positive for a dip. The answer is 0.3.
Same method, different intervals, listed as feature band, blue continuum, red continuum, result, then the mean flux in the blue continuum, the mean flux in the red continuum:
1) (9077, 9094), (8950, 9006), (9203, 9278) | 0.23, 17.6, 17.3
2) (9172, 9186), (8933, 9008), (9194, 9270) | -0.35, 17.6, 17.3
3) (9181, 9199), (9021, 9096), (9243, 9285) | -0.33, 17.4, 17.2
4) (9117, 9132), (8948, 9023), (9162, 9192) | 0.32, 17.4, 17.8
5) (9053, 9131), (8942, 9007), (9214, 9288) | 0.28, 17.6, 17.2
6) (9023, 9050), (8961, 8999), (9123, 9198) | 0.51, 17.6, 17.6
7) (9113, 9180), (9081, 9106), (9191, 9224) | -0.78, 17.1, 17.5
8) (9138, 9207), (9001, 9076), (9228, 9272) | -1.63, 17.3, 17.1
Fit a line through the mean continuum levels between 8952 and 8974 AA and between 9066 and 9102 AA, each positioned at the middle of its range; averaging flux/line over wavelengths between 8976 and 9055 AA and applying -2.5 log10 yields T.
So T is 0.02 mag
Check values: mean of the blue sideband 17.8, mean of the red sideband 17.4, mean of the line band 17.3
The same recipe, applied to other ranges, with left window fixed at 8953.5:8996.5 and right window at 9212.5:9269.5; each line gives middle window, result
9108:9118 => 0.01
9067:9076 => -0.01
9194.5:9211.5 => -0.01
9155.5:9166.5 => -0.01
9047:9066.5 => 0.00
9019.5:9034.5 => 0.05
